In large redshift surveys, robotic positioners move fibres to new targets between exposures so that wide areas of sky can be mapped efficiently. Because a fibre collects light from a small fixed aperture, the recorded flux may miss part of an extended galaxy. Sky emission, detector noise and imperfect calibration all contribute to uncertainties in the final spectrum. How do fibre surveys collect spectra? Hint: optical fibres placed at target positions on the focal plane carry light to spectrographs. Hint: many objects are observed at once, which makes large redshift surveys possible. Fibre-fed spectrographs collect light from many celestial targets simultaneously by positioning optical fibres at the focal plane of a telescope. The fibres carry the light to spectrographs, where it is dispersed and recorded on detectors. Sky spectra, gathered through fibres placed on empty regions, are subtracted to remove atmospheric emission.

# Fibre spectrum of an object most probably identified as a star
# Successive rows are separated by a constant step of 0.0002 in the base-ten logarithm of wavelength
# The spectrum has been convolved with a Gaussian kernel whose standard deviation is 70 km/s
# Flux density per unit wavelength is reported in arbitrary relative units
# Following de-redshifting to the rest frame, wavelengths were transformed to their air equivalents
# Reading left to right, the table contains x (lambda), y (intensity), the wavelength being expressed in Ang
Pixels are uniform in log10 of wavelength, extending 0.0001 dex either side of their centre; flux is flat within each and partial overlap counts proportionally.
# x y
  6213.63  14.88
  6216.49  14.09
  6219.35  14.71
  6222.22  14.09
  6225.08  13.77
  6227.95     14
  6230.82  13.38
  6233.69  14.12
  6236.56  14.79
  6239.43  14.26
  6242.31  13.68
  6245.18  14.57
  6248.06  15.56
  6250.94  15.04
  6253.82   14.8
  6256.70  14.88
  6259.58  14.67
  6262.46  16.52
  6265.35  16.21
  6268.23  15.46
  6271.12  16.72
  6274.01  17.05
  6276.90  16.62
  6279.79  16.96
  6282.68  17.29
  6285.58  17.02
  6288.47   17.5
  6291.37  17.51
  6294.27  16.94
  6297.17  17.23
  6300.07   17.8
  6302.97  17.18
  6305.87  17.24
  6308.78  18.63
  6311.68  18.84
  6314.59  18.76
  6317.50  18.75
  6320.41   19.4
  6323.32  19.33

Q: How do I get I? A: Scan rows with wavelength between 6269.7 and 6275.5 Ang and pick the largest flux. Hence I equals 17.05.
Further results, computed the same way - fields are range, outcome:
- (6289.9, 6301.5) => 17.8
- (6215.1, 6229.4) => 14.71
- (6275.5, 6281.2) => 16.96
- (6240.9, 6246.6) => 14.57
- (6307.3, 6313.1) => 18.84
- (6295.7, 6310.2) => 18.63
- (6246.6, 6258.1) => 15.56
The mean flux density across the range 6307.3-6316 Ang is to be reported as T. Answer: 18.7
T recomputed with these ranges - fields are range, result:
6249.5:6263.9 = 15.2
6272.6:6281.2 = 16.9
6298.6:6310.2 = 17.7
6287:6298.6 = 17.3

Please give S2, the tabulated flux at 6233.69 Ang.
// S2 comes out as 14.12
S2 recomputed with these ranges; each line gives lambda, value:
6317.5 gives 18.75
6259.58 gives 14.67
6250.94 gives 15.04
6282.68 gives 17.29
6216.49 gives 14.09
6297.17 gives 17.23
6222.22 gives 14.09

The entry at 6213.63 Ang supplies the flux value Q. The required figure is 14.88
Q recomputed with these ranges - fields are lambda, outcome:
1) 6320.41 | 19.4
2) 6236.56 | 14.79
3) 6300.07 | 17.8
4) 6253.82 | 14.8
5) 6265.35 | 16.21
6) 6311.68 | 18.84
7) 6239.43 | 14.26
